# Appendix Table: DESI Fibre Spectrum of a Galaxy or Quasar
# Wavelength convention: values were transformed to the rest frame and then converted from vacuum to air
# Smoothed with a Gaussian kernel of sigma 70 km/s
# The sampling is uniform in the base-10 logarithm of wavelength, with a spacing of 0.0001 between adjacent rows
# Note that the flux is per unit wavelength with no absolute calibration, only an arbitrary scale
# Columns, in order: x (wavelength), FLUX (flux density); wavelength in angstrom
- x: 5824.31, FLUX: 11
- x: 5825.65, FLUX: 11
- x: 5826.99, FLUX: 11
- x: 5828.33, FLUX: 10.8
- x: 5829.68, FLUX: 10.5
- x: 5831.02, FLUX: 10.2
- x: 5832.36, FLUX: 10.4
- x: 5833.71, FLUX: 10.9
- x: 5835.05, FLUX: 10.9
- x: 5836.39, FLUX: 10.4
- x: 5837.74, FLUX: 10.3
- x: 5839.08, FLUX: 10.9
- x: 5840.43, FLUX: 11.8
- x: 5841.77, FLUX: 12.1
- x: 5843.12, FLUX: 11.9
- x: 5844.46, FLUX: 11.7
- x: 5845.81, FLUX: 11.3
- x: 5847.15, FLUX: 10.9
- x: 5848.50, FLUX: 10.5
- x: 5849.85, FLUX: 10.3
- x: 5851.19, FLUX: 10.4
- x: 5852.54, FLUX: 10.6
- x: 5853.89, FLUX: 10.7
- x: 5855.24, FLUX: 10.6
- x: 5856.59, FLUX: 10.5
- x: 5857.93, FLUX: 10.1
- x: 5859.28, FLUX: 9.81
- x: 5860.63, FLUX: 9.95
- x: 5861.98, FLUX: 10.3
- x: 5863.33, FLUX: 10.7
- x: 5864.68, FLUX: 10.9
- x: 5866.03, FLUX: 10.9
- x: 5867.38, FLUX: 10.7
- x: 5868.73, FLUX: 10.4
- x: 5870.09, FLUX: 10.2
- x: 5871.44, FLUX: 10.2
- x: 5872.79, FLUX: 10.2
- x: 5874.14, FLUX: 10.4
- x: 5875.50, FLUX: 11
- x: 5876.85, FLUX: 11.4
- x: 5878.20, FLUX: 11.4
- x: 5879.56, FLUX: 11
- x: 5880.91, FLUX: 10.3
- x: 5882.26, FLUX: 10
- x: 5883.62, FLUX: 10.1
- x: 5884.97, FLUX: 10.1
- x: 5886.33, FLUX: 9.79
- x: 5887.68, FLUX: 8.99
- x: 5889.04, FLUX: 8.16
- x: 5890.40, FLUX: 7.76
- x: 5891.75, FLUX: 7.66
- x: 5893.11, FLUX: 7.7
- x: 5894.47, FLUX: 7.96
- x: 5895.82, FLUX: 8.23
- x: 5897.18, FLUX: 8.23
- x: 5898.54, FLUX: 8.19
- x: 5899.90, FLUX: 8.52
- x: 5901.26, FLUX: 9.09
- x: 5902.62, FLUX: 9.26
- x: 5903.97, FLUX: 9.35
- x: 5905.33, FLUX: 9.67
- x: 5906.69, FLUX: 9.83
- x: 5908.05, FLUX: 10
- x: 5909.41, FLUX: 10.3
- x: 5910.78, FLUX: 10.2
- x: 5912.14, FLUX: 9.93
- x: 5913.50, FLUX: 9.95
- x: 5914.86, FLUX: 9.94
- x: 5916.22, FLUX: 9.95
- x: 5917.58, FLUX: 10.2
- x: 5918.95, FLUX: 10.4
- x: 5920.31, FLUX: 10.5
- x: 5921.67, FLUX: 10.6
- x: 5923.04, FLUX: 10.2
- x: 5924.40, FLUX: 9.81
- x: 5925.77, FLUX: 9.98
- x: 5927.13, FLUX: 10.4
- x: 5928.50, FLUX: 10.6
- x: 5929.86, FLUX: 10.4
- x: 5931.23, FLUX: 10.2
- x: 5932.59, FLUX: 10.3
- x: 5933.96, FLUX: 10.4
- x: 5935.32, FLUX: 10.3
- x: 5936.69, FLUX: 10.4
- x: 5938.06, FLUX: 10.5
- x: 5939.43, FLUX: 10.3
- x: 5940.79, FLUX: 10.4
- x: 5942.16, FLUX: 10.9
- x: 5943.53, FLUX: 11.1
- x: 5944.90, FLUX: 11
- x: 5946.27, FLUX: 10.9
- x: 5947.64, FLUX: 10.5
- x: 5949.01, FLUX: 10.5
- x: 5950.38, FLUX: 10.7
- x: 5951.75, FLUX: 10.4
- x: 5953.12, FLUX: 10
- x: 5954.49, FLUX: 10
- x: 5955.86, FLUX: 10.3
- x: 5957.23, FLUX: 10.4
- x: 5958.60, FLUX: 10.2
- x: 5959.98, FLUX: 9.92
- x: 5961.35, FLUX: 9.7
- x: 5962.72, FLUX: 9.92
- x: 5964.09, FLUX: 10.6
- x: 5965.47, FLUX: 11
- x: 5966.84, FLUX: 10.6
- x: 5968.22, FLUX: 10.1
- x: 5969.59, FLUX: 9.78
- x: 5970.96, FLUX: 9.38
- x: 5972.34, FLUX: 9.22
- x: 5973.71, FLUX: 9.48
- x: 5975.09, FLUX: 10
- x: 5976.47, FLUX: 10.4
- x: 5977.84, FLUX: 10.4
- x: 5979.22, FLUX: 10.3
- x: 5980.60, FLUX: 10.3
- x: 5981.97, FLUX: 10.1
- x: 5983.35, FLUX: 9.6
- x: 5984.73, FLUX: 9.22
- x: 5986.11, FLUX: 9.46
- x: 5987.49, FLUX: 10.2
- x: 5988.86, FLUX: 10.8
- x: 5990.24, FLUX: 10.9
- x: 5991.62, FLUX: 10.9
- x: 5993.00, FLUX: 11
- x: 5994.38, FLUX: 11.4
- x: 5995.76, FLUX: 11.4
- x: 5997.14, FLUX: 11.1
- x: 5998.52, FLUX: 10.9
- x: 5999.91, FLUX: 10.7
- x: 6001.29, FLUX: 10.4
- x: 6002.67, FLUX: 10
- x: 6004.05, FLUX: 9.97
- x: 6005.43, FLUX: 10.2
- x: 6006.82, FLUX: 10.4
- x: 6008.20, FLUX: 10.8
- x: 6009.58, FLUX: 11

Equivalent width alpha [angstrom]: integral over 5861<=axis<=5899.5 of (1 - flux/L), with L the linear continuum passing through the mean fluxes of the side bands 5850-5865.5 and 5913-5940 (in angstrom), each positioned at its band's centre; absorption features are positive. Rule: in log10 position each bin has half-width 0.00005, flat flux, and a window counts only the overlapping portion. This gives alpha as 2.4 angstrom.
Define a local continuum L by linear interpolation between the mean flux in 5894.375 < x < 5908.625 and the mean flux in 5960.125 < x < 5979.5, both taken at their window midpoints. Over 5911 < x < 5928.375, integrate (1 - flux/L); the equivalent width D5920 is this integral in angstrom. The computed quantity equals -1.7 angstrom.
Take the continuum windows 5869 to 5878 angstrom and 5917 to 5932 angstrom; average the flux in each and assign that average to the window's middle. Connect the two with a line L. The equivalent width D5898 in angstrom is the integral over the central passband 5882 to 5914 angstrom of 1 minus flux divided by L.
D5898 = 4.1 angstrom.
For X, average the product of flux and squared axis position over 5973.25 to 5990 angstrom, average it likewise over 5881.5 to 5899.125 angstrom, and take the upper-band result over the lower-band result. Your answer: 1.19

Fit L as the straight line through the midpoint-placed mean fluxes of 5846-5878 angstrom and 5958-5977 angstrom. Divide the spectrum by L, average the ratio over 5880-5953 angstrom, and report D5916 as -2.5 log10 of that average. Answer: 0.05 mag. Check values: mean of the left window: 10.5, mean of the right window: 10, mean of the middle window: 9.84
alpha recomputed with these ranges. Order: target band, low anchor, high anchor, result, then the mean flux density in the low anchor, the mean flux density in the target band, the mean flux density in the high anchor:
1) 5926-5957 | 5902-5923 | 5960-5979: -1.4 angstrom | 10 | 10.5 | 10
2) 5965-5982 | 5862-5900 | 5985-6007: 0.6 angstrom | 9.71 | 10.1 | 10.6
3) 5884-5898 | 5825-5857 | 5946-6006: 2.8 angstrom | 10.9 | 8.49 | 10.3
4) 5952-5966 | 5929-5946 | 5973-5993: 0.2 angstrom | 10.5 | 10.2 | 10.2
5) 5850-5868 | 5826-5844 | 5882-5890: -0.4 angstrom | 10.9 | 10.5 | 9.43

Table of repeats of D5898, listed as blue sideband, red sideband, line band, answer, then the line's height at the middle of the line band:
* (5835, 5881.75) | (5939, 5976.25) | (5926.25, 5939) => 0.0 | 10.4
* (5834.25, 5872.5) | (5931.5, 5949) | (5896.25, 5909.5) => 1.8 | 10.6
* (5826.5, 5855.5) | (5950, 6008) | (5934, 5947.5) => -0.2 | 10.4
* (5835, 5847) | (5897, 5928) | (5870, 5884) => -0.1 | 10.5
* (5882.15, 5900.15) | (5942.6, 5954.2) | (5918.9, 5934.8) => -0.7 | 9.87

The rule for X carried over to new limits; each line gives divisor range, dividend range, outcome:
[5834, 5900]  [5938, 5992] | 1.04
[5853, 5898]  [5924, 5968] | 1.08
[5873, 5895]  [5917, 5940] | 1.09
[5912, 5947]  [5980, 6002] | 1.04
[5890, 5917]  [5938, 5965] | 1.16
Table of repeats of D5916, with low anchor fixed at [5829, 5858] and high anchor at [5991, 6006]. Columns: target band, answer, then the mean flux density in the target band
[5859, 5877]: 0.03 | 10.5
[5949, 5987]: 0.07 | 10.1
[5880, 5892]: 0.16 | 9.3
